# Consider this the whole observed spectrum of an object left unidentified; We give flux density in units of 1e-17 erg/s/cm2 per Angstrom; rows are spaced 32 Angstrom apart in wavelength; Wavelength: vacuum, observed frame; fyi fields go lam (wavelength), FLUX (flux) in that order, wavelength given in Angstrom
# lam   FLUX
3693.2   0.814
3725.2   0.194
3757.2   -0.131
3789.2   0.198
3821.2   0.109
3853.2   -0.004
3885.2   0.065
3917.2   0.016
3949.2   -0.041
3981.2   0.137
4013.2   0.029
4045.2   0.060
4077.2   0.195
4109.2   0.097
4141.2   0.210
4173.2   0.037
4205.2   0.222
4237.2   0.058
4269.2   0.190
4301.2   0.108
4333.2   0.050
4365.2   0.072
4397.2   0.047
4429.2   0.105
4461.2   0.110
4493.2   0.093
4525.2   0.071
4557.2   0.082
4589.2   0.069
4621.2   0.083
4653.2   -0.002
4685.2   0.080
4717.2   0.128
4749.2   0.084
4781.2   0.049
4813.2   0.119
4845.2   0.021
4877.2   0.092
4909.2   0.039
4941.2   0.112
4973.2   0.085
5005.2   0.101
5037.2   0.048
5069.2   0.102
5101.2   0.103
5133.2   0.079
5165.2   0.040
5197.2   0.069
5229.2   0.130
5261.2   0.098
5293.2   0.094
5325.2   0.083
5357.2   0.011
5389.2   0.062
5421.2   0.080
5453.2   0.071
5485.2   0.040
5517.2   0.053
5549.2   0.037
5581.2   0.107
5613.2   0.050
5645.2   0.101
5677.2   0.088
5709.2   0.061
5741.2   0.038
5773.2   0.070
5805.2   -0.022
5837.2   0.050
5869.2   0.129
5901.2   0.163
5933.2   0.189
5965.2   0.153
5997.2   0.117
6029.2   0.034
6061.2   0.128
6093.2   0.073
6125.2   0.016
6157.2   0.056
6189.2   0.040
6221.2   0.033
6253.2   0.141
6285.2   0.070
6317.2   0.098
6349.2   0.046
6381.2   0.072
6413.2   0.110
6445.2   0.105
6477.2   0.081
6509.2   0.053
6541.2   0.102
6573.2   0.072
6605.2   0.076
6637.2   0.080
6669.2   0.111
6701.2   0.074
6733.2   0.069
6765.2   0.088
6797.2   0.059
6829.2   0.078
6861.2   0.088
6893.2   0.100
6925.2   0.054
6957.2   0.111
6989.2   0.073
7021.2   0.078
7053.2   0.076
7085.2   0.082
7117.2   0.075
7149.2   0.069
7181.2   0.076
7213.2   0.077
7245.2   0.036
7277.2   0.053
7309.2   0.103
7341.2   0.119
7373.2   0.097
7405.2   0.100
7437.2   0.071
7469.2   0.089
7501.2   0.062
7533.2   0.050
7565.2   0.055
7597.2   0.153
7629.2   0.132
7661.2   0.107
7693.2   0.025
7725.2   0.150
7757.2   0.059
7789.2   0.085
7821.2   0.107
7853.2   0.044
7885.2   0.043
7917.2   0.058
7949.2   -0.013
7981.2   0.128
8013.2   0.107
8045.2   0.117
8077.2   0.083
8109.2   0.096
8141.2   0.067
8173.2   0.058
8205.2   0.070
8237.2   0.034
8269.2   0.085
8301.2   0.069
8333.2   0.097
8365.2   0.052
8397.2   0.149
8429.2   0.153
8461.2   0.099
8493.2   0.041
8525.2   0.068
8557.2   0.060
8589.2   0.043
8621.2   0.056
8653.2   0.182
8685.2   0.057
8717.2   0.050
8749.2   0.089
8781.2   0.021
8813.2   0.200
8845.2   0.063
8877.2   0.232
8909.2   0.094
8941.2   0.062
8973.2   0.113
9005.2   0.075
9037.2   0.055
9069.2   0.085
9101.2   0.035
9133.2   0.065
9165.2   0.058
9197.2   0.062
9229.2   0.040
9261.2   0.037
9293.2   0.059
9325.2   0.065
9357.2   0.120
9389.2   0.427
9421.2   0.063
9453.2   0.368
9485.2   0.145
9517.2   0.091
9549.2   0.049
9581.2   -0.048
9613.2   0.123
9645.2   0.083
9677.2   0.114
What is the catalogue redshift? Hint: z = 0.194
